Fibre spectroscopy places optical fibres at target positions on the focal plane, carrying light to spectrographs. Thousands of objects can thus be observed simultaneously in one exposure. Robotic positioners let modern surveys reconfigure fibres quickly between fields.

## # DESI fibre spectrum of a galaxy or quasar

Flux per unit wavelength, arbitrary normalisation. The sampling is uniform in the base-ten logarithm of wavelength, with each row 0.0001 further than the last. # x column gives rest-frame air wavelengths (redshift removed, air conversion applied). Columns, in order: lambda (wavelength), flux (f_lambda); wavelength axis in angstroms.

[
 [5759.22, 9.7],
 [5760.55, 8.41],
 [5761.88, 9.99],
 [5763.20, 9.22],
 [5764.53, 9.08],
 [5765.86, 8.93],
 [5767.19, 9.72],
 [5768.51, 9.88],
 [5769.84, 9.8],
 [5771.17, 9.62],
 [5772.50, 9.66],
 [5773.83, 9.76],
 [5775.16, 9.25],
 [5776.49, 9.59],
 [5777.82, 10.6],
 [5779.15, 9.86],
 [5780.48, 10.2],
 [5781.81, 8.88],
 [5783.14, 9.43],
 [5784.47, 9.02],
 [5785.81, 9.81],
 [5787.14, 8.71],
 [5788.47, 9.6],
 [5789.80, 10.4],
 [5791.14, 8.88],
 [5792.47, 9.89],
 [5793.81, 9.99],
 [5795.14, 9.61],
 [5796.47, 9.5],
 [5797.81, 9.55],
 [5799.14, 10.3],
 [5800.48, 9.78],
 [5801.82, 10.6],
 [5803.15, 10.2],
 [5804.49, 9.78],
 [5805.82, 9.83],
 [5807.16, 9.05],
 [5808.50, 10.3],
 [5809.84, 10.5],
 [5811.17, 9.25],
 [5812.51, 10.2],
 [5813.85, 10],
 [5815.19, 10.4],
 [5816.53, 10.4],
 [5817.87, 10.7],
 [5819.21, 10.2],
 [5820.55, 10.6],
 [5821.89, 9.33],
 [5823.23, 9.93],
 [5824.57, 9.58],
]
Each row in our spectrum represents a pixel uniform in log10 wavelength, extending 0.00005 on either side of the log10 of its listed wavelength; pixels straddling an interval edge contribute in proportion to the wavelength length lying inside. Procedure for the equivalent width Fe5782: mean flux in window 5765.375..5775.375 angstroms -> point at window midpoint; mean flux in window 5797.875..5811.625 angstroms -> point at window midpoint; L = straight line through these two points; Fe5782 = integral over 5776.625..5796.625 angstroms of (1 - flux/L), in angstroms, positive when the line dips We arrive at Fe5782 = 0.3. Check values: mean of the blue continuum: 9.6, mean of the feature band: 9.63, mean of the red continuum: 9.96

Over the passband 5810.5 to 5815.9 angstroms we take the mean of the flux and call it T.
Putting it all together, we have 9.97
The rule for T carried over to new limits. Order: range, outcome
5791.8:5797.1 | 9.76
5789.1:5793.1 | 9.72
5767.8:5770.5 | 9.86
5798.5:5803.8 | 10.2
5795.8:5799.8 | 9.79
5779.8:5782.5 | 9.55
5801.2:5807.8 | 9.9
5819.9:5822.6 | 9.96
